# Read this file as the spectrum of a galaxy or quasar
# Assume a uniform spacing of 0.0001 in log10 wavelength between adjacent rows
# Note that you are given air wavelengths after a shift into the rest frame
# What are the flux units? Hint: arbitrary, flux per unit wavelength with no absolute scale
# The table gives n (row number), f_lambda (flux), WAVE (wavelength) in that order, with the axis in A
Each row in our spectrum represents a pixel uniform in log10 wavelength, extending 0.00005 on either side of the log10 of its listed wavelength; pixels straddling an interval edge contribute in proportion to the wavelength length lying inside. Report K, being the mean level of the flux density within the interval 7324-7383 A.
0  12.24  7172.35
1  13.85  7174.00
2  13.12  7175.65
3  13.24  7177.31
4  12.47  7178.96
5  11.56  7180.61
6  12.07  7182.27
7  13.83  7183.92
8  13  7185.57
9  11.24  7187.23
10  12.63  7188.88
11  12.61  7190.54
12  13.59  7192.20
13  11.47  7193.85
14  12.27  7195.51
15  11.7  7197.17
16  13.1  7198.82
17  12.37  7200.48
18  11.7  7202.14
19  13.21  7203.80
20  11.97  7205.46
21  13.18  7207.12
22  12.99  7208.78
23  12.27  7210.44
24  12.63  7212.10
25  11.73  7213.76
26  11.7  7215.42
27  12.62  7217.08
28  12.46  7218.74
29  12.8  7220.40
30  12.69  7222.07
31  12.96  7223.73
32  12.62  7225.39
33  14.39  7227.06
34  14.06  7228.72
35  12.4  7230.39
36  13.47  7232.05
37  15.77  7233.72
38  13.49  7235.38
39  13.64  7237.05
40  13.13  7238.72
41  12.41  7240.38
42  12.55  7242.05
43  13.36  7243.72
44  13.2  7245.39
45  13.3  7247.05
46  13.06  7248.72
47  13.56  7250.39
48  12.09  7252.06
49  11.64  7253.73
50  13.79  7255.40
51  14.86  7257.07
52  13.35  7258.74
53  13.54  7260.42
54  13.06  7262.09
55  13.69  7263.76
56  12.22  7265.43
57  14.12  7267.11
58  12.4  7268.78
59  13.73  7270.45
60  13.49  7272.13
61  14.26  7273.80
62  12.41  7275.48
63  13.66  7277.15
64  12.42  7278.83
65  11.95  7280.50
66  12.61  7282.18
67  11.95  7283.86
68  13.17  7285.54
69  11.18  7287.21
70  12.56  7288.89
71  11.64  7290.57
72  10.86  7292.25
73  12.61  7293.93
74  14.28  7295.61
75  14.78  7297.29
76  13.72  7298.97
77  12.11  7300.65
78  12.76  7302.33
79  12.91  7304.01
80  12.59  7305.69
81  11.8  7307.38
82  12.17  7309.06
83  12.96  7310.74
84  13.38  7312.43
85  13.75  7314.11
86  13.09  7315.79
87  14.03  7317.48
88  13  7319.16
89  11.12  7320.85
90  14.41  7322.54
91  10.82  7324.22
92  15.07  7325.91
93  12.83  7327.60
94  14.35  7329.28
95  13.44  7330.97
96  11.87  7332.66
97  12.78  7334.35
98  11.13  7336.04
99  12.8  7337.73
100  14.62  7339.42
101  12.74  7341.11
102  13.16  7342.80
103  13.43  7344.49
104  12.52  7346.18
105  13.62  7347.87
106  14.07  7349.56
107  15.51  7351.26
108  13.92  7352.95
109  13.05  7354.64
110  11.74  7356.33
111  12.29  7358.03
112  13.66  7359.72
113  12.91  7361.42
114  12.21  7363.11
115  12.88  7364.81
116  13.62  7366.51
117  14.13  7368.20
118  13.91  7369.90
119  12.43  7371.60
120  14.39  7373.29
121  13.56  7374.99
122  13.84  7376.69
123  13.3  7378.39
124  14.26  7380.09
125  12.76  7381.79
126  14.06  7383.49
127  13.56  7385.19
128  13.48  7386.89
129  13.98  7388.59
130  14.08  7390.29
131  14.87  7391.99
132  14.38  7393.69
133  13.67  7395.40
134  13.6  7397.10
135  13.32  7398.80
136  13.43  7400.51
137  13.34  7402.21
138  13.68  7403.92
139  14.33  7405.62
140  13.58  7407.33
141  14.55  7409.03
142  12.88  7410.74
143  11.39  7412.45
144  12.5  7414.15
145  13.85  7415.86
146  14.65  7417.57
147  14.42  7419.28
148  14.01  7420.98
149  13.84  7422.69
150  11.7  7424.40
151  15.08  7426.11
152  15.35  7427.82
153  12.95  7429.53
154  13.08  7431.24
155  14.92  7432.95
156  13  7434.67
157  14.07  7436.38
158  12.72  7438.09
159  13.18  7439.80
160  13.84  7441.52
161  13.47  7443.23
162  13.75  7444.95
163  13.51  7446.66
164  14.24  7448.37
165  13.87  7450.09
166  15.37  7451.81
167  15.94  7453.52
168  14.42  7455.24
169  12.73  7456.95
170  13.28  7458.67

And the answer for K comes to 13.3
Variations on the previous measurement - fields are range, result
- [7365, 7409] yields 13.7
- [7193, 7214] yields 12.4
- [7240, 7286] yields 13.1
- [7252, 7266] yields 13.2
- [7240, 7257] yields 13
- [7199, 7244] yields 12.9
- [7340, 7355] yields 13.6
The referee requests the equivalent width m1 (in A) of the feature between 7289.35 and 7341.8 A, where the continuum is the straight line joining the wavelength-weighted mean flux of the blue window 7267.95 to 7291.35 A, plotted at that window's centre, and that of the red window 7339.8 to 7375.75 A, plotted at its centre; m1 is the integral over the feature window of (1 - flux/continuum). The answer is 0.3 A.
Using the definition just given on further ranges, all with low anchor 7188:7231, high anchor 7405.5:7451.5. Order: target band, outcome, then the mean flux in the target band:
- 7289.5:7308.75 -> 0.5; 12.7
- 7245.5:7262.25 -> -0.5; 13.2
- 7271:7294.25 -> 0.8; 12.5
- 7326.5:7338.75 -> 0.4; 12.8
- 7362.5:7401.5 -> -0.6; 13.6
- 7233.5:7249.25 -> -0.7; 13.3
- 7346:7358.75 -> -0.1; 13.4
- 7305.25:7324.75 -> 0.5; 12.8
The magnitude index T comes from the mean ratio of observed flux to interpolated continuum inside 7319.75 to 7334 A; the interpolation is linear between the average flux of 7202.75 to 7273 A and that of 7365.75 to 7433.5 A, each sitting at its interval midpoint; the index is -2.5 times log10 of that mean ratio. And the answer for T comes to 0.04 mag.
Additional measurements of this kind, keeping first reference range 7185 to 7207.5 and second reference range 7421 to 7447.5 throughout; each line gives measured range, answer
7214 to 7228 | -0.02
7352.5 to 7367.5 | 0.03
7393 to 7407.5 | -0.02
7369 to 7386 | -0.02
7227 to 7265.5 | -0.06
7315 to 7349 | 0.00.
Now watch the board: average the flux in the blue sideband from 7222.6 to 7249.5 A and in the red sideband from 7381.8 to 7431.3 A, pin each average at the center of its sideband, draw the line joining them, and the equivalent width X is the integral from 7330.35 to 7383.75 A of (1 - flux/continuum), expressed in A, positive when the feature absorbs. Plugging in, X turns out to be 1.4 A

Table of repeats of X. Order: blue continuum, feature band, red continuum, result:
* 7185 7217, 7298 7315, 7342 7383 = 0.3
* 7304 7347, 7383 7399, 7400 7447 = -0.6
